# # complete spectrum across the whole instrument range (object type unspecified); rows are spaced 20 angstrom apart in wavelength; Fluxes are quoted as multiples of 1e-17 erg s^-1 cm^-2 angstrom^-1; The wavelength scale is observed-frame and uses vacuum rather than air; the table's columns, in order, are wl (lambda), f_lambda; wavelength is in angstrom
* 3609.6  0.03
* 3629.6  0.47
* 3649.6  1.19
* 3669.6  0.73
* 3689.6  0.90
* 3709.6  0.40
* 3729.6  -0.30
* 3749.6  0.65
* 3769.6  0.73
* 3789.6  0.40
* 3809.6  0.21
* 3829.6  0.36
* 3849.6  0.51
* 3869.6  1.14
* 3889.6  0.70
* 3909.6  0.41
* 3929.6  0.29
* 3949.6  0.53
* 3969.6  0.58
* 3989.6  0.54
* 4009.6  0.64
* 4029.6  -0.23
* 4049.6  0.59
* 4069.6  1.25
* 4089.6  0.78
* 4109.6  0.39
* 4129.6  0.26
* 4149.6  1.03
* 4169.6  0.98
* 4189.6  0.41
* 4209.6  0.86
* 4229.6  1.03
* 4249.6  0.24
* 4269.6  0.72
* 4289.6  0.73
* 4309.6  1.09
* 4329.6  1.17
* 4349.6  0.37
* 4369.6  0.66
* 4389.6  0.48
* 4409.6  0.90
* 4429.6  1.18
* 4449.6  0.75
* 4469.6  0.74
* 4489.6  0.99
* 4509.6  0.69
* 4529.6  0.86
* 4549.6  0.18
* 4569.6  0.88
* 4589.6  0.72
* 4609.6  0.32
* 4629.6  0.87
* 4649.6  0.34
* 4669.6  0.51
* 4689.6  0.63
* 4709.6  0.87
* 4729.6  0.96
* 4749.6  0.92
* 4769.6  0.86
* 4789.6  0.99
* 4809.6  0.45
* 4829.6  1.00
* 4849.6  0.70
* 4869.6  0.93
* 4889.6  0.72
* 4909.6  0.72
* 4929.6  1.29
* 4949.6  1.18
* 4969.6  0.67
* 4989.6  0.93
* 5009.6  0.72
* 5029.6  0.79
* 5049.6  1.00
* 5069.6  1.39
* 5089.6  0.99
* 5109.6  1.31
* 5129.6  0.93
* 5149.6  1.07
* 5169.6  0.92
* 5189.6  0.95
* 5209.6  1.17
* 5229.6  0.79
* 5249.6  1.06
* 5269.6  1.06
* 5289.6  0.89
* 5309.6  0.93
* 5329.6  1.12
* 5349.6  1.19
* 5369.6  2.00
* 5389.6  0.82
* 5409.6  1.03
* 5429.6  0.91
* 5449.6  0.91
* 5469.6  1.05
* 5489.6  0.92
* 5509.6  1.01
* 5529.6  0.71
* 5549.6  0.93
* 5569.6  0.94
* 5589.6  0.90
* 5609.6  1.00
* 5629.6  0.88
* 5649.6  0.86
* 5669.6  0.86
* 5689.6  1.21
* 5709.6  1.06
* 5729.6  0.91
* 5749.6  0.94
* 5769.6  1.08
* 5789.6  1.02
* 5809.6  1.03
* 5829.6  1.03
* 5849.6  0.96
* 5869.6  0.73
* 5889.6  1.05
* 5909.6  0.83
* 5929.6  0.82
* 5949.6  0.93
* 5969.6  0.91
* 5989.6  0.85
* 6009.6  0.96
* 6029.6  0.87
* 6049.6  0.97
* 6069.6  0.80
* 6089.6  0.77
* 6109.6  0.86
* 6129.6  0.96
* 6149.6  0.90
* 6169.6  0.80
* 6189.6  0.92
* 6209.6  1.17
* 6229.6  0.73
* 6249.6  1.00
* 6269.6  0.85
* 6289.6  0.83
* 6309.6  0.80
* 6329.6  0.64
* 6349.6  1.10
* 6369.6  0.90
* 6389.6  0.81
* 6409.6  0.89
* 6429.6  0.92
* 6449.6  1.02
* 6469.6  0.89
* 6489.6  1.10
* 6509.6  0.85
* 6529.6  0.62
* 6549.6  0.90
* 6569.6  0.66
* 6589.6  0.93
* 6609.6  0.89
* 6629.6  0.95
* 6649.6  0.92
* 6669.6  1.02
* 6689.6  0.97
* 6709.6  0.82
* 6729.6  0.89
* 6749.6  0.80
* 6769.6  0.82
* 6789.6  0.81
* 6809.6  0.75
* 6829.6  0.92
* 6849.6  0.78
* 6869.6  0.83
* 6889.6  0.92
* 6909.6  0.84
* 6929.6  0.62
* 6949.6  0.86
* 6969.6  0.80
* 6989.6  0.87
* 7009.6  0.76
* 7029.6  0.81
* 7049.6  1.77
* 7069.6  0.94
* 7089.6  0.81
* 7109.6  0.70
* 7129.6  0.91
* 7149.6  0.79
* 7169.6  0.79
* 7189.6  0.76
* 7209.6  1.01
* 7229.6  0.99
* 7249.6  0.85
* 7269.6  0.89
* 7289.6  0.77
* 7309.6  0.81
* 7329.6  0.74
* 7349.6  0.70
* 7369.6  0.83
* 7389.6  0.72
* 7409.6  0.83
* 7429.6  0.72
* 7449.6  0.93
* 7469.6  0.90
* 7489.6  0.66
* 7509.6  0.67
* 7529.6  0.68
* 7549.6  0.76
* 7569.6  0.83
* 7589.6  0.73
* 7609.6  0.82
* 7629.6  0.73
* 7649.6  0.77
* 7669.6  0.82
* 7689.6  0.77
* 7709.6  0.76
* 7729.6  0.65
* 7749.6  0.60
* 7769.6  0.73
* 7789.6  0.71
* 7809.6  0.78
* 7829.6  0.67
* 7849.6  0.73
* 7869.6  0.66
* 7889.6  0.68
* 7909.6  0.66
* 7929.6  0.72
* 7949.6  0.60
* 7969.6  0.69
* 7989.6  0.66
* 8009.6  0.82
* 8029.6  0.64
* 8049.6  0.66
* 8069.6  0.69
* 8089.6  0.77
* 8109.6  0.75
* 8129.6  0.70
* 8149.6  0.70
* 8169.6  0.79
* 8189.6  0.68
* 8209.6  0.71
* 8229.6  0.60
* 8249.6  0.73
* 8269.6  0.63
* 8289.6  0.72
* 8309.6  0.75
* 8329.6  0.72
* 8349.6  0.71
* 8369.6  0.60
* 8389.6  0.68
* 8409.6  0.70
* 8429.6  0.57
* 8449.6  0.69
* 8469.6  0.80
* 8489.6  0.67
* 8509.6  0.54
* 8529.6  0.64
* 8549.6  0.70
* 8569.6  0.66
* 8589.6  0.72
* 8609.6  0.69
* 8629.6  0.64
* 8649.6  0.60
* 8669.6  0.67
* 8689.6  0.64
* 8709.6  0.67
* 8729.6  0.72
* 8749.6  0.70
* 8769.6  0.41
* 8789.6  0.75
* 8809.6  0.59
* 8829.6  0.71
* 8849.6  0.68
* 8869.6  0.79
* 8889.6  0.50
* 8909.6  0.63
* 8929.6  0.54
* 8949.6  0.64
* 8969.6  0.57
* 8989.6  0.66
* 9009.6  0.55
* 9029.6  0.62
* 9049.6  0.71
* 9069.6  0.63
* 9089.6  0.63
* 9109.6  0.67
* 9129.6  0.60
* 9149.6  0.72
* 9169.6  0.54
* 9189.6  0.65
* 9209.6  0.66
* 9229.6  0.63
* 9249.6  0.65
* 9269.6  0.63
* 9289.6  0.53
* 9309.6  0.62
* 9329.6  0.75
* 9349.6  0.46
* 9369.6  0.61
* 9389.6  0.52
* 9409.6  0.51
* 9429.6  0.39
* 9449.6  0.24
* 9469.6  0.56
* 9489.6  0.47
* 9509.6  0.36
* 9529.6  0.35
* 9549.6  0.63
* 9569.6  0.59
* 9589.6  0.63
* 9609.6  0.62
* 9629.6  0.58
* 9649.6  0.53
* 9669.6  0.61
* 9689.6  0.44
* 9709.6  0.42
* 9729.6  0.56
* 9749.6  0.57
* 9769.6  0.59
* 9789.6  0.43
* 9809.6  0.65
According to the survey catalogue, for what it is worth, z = 0.07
